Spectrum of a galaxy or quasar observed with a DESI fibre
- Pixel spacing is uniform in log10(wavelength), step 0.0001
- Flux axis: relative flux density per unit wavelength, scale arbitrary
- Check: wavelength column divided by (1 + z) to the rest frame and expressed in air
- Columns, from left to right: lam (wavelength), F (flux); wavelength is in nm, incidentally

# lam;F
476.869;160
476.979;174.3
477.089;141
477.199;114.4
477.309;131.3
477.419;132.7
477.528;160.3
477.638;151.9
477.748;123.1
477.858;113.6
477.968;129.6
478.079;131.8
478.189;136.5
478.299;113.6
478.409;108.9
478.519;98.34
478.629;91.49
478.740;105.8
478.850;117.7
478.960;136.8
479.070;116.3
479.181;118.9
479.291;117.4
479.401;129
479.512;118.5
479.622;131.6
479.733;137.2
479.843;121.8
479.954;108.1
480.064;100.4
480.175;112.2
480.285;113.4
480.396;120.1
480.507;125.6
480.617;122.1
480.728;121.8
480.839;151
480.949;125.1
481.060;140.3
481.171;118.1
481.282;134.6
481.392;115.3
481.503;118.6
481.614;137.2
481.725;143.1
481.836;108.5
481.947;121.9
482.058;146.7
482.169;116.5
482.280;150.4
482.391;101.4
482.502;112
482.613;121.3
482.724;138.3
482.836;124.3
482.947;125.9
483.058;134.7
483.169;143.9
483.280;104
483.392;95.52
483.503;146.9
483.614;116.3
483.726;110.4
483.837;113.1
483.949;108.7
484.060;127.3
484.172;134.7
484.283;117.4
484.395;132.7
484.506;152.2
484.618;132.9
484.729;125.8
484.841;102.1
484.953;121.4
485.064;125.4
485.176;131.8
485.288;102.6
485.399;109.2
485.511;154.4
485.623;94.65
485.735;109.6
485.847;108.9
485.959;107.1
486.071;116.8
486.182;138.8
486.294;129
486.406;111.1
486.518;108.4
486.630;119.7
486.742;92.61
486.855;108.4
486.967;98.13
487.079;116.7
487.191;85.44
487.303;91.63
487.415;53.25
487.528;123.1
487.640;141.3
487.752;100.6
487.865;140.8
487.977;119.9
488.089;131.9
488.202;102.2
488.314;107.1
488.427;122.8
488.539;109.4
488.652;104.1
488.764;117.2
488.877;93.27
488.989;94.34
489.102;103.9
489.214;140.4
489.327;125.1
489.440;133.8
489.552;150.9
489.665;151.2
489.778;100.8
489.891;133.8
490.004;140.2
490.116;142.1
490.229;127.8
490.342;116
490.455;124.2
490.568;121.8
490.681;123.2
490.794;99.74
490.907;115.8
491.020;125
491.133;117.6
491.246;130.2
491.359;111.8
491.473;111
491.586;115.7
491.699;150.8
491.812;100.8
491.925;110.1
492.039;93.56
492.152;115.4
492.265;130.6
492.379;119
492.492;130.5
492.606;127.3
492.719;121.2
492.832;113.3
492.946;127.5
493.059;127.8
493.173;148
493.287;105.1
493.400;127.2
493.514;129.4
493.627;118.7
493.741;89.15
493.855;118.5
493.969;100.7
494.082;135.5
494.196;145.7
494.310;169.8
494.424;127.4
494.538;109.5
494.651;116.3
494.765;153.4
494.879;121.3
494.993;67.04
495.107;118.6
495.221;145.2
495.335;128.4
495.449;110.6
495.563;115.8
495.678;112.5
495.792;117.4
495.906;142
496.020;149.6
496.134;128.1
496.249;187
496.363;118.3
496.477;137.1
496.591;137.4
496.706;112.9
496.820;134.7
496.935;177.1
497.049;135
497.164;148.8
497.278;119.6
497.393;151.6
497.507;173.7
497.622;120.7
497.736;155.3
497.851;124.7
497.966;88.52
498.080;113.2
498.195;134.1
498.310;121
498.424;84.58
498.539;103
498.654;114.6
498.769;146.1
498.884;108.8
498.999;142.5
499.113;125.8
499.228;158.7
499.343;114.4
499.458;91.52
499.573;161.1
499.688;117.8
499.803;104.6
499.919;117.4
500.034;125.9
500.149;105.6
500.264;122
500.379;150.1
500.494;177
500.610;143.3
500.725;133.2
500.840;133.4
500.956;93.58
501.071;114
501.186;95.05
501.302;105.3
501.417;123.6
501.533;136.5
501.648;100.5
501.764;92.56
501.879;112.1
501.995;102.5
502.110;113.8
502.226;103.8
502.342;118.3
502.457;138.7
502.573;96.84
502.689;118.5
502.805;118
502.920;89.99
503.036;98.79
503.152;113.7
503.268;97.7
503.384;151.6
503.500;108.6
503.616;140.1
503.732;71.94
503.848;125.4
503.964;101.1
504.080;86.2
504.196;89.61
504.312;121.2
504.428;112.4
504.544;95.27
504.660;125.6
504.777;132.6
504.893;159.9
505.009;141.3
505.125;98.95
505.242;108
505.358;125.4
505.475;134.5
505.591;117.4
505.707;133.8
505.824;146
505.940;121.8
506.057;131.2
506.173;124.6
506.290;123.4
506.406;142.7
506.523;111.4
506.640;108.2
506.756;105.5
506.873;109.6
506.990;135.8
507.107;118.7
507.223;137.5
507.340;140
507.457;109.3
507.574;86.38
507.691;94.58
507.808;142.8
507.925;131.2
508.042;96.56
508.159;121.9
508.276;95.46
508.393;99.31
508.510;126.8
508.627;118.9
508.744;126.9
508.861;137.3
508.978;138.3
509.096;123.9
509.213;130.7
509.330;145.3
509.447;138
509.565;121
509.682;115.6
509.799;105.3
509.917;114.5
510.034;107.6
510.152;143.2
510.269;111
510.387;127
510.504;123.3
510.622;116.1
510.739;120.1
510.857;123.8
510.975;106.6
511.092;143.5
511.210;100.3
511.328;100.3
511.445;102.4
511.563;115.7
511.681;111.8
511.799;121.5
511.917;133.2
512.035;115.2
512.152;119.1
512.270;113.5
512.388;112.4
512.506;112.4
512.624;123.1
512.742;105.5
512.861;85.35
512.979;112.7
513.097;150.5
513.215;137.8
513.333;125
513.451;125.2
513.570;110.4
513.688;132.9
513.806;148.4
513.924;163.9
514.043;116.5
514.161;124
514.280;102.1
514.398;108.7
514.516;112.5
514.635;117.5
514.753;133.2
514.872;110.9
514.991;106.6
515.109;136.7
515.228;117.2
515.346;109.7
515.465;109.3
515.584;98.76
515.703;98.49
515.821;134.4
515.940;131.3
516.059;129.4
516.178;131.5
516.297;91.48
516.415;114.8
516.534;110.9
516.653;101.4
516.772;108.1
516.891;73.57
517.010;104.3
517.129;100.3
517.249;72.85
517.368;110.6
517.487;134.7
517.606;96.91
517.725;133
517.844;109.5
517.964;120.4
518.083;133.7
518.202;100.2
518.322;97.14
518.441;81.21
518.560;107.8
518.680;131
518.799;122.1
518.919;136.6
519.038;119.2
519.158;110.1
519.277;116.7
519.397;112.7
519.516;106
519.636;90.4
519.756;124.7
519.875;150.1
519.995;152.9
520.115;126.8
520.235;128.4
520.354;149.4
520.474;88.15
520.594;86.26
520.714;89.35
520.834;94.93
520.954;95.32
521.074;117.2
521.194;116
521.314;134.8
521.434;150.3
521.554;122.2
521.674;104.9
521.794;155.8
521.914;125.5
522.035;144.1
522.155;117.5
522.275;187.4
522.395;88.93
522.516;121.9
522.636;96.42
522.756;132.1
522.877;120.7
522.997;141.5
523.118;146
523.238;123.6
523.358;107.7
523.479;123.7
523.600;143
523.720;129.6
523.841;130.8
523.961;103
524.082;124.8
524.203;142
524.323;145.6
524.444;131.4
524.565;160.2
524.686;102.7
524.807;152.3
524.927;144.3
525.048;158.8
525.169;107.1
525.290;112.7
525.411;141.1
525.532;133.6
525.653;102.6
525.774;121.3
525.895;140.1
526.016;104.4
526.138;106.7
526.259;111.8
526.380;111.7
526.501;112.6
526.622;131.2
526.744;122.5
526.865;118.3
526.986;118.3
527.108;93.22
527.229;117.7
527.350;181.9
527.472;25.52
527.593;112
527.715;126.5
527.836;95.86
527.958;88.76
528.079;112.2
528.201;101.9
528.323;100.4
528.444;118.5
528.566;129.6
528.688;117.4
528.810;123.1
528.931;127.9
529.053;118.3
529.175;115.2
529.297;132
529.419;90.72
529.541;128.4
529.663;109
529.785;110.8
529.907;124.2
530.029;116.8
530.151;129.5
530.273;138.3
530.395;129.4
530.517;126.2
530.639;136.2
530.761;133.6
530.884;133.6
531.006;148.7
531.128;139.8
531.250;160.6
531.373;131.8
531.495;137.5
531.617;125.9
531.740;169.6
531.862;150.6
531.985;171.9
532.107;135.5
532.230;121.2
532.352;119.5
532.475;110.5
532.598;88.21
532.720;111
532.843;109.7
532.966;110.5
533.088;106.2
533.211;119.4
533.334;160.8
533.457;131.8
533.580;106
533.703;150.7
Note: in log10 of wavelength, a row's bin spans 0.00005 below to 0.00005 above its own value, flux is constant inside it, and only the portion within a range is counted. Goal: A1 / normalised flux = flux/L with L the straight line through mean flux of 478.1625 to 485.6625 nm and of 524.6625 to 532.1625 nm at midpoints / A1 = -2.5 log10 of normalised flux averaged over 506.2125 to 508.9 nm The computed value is 0.045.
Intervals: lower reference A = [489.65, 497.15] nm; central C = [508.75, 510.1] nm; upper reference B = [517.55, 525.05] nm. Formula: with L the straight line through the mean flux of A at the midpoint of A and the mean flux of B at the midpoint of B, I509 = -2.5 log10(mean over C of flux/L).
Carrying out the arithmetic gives -0.013 mag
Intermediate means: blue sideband 125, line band 125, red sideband 123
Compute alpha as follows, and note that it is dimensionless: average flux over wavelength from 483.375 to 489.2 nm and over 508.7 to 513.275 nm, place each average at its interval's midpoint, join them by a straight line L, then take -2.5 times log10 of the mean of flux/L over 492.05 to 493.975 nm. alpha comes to -0.037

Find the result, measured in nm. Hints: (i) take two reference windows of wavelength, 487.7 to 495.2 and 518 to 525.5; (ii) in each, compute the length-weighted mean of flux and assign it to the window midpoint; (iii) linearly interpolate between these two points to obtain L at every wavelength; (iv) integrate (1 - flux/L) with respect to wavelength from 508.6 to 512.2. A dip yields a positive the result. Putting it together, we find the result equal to 0.041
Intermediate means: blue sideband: 121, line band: 121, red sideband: 124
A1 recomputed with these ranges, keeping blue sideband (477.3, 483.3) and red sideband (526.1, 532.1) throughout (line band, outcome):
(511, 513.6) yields 0.06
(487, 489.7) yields 0.09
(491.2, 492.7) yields 0.05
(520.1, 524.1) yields 0.01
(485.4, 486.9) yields 0.08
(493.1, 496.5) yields -0.02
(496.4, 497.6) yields -0.15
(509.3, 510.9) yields 0.01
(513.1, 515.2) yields -0.01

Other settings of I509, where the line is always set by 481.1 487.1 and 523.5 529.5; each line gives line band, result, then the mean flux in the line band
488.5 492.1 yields 0.010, 120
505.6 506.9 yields -0.026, 124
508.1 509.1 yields -0.001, 121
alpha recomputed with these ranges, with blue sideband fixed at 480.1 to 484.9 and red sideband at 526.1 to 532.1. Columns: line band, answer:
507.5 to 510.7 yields 0.03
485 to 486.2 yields 0.06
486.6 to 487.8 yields 0.21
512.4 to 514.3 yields 0.00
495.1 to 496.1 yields -0.03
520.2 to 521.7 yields 0.09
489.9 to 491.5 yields 0.02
